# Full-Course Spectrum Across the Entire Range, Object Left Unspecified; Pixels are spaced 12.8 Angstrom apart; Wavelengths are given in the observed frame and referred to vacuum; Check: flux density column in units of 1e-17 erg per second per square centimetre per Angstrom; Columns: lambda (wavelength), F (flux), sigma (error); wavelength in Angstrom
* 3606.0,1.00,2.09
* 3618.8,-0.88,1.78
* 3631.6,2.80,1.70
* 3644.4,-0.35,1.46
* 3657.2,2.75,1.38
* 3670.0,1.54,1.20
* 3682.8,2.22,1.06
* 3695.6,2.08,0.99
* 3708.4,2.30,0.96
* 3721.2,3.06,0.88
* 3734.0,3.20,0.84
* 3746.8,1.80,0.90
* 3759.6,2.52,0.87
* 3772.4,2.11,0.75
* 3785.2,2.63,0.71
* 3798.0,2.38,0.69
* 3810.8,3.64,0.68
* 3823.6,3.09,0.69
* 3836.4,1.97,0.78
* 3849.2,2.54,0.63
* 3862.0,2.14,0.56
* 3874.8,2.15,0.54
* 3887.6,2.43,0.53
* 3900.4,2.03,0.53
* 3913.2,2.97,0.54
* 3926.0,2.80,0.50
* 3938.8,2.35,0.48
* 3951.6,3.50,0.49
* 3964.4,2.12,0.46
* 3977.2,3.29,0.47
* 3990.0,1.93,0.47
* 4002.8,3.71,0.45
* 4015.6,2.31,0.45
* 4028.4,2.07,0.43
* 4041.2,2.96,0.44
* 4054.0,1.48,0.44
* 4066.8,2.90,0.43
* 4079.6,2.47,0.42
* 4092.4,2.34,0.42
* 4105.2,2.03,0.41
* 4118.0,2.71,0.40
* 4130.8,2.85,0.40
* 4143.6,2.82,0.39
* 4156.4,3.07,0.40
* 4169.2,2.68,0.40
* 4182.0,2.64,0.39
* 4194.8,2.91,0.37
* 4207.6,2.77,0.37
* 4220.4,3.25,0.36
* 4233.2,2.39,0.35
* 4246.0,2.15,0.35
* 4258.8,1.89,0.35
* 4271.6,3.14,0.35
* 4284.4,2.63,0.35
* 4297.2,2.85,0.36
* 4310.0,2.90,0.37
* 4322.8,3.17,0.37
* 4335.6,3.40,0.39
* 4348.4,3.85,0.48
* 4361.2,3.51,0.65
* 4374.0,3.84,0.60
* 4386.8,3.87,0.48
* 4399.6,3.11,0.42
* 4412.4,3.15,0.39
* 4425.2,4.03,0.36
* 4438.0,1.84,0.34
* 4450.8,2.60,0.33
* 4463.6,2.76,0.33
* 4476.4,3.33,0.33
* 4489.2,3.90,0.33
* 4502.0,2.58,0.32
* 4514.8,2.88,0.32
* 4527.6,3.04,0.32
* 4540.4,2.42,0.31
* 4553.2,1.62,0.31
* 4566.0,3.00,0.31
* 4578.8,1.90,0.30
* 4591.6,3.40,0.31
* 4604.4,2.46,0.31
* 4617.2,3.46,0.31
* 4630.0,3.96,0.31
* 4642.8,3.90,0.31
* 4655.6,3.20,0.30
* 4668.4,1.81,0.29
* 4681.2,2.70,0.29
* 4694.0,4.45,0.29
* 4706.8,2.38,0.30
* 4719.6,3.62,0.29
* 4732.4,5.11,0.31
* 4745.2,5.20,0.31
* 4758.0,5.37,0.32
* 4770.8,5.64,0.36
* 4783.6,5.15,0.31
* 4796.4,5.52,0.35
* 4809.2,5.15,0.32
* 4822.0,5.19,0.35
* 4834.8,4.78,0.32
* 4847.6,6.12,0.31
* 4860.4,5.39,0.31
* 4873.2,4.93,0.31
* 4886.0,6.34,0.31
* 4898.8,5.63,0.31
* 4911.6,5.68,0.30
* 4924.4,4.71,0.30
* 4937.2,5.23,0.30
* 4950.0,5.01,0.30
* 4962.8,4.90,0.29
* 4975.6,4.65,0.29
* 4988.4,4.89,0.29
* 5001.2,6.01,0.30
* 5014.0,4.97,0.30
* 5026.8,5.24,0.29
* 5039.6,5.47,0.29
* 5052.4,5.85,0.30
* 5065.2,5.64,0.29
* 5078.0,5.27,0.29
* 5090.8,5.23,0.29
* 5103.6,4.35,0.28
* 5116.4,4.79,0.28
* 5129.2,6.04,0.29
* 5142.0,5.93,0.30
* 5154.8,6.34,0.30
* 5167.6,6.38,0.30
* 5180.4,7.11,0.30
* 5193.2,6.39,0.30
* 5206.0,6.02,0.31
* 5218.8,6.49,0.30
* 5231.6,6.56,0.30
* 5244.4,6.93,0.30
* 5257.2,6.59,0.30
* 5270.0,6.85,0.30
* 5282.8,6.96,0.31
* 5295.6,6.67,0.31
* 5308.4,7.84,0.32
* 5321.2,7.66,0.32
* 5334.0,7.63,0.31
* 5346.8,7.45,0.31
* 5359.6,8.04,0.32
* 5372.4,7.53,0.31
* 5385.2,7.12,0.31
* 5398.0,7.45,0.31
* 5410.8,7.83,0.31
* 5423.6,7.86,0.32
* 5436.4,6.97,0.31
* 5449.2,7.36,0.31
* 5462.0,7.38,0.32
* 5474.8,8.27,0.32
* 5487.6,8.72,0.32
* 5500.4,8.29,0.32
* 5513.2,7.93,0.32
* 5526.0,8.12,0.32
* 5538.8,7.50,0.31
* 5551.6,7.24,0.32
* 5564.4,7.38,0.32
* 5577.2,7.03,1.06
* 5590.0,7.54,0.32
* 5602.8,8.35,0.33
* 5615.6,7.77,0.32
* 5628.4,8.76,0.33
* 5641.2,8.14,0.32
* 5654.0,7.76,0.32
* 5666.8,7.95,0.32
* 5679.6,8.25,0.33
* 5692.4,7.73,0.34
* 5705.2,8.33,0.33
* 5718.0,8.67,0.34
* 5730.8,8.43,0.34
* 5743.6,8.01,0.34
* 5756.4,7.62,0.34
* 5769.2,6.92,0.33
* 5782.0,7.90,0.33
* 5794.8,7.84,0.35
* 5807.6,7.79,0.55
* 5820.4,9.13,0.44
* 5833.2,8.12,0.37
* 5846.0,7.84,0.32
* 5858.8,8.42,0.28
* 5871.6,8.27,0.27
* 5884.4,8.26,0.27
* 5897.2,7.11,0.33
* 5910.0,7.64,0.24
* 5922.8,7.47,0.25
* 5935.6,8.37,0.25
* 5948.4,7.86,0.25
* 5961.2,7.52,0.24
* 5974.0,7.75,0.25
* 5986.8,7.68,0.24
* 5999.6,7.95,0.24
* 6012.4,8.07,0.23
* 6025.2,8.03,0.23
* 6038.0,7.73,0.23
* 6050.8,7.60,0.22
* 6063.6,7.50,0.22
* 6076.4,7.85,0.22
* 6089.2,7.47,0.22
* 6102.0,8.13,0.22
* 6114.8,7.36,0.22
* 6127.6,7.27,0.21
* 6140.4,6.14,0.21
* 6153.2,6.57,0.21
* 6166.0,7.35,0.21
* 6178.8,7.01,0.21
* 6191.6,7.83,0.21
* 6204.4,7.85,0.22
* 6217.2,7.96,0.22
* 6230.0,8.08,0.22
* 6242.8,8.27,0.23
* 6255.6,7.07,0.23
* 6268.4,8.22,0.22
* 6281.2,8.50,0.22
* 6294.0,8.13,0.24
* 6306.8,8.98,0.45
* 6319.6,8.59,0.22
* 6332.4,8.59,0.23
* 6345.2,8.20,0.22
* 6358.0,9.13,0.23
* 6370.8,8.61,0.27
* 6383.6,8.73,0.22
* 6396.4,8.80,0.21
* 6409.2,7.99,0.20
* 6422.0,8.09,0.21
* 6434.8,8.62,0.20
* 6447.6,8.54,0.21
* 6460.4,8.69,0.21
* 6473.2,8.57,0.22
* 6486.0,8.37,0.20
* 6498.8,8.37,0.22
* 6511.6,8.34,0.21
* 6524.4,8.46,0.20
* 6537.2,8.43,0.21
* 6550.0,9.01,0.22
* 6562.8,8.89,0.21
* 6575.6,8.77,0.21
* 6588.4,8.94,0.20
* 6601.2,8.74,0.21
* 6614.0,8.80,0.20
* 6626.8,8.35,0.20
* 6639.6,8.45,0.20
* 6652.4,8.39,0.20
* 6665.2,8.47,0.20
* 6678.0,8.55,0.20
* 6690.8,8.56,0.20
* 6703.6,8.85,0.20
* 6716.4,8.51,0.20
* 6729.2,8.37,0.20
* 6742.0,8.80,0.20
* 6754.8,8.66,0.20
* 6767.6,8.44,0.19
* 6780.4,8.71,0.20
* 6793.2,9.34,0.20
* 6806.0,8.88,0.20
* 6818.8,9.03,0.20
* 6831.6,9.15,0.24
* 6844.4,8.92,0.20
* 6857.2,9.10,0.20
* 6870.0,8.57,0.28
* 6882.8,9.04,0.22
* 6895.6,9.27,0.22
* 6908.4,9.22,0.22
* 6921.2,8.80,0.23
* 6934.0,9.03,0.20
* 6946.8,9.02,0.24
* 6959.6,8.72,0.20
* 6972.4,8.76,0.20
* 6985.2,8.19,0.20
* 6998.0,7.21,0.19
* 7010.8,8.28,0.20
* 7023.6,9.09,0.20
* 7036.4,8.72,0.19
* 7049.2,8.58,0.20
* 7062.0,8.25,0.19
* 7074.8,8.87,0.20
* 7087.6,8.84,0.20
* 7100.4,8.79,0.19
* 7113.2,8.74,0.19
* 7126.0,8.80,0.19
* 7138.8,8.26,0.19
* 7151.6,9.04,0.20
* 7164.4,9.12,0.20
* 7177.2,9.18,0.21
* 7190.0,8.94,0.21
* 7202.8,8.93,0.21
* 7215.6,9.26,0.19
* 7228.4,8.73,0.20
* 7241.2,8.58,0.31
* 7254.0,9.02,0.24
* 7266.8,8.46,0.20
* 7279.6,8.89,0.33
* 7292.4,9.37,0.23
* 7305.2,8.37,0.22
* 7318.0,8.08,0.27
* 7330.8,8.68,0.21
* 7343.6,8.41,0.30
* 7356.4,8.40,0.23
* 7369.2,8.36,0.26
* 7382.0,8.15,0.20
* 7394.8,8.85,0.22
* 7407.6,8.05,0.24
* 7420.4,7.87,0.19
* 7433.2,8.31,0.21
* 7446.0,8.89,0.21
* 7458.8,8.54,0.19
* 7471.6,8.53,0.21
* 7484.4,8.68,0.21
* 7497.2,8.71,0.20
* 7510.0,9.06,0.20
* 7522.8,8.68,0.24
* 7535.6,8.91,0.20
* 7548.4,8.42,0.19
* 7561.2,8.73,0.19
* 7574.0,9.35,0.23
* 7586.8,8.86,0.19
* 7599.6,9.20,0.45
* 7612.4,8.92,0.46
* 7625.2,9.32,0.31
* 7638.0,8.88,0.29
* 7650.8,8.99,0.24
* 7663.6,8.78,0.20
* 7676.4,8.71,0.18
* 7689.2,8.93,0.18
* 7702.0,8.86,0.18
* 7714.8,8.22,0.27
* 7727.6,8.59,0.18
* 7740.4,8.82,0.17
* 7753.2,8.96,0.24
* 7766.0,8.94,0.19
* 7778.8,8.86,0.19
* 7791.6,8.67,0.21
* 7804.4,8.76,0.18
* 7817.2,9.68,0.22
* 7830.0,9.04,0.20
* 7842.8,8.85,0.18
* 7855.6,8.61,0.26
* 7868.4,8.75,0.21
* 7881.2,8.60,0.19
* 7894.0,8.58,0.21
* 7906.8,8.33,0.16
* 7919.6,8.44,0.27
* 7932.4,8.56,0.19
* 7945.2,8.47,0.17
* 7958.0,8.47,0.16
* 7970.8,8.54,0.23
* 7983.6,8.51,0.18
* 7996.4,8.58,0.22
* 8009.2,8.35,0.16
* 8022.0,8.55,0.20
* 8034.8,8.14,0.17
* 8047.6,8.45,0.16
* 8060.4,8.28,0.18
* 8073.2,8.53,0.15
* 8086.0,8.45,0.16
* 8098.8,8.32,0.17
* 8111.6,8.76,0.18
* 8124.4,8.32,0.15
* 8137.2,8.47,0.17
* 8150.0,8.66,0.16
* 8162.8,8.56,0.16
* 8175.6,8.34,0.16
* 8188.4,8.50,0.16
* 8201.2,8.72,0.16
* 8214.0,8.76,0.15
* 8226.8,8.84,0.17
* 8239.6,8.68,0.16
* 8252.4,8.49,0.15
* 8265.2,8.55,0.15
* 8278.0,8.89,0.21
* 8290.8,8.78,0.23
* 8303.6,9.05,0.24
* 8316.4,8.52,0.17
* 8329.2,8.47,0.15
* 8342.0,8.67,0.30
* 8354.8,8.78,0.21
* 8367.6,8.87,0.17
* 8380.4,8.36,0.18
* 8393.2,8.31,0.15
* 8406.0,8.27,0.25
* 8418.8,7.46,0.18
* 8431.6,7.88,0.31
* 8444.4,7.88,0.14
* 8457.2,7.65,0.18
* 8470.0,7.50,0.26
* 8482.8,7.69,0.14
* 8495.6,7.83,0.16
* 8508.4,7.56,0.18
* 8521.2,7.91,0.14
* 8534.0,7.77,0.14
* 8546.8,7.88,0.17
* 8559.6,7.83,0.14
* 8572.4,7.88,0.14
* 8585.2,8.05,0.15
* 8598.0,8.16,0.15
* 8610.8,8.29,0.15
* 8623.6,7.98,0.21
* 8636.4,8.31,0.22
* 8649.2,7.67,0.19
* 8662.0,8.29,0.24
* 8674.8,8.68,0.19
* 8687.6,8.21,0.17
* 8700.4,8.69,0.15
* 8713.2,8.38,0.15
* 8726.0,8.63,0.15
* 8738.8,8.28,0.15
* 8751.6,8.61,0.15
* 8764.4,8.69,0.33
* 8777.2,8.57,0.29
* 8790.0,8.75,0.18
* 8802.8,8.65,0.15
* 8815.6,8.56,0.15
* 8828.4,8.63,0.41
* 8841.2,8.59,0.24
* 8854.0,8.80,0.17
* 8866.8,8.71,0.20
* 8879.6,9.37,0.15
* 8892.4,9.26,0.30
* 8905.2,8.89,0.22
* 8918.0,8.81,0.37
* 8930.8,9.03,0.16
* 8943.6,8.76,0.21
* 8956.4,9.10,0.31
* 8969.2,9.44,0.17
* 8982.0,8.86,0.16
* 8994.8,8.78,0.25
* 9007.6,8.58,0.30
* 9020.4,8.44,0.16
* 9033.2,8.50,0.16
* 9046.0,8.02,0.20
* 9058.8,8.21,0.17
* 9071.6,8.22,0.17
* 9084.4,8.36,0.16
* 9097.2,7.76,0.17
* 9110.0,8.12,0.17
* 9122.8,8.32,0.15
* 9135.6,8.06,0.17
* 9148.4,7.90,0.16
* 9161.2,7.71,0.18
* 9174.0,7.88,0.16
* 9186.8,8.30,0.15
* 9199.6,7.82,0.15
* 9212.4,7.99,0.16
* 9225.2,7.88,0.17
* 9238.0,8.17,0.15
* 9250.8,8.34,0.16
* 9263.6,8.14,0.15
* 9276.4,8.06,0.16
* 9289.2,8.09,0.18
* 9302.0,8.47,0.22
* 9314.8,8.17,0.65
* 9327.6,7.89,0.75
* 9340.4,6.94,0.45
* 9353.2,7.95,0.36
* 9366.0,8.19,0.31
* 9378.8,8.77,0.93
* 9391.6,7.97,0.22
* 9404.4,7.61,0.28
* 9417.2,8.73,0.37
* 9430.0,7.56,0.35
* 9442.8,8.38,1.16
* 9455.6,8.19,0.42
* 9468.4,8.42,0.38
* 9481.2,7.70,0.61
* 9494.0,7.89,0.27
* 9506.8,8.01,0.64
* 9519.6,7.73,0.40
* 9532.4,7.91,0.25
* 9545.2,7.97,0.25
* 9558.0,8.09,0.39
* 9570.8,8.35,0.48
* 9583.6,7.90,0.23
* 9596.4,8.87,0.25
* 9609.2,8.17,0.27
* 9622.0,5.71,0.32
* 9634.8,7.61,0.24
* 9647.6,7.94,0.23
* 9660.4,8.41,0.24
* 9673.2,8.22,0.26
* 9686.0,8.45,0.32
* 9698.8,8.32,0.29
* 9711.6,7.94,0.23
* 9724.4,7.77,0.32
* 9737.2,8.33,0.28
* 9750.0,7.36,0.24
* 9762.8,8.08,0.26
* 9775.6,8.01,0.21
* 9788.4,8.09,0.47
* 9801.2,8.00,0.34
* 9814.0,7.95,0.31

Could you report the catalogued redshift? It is 0.19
